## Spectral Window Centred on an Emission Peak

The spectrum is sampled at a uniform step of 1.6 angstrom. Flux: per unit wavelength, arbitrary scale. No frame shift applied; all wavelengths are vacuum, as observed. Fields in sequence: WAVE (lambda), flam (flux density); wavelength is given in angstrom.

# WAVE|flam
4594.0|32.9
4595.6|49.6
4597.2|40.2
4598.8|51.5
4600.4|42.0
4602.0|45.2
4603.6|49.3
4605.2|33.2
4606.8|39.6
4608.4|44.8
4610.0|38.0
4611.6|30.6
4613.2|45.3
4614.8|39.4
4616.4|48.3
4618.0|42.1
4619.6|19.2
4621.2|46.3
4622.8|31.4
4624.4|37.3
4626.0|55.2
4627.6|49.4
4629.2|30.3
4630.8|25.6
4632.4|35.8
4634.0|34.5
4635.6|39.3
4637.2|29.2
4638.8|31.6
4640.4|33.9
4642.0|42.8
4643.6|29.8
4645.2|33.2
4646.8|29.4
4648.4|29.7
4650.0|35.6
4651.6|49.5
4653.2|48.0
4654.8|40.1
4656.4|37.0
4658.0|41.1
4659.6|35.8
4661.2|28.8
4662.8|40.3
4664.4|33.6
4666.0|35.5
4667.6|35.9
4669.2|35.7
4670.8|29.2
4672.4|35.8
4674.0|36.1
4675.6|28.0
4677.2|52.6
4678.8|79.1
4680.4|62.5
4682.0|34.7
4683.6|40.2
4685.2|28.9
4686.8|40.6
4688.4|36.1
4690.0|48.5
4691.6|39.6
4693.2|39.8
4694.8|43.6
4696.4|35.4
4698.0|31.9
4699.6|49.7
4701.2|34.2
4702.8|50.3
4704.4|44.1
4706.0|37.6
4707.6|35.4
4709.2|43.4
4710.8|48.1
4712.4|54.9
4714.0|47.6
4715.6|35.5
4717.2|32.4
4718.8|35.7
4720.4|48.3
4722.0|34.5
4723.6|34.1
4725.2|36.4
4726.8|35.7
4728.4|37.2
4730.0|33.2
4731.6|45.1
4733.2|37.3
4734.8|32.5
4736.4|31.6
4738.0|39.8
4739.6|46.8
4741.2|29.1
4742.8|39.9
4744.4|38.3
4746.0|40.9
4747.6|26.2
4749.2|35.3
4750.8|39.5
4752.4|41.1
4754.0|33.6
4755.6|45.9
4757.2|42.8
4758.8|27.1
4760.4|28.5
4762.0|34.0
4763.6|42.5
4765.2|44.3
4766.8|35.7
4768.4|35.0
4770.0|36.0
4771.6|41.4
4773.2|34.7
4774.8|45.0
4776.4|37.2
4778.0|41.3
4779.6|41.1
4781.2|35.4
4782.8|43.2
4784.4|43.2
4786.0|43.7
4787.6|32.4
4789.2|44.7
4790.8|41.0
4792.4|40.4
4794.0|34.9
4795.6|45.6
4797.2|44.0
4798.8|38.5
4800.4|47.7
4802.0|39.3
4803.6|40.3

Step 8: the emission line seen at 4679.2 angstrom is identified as Hgamma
